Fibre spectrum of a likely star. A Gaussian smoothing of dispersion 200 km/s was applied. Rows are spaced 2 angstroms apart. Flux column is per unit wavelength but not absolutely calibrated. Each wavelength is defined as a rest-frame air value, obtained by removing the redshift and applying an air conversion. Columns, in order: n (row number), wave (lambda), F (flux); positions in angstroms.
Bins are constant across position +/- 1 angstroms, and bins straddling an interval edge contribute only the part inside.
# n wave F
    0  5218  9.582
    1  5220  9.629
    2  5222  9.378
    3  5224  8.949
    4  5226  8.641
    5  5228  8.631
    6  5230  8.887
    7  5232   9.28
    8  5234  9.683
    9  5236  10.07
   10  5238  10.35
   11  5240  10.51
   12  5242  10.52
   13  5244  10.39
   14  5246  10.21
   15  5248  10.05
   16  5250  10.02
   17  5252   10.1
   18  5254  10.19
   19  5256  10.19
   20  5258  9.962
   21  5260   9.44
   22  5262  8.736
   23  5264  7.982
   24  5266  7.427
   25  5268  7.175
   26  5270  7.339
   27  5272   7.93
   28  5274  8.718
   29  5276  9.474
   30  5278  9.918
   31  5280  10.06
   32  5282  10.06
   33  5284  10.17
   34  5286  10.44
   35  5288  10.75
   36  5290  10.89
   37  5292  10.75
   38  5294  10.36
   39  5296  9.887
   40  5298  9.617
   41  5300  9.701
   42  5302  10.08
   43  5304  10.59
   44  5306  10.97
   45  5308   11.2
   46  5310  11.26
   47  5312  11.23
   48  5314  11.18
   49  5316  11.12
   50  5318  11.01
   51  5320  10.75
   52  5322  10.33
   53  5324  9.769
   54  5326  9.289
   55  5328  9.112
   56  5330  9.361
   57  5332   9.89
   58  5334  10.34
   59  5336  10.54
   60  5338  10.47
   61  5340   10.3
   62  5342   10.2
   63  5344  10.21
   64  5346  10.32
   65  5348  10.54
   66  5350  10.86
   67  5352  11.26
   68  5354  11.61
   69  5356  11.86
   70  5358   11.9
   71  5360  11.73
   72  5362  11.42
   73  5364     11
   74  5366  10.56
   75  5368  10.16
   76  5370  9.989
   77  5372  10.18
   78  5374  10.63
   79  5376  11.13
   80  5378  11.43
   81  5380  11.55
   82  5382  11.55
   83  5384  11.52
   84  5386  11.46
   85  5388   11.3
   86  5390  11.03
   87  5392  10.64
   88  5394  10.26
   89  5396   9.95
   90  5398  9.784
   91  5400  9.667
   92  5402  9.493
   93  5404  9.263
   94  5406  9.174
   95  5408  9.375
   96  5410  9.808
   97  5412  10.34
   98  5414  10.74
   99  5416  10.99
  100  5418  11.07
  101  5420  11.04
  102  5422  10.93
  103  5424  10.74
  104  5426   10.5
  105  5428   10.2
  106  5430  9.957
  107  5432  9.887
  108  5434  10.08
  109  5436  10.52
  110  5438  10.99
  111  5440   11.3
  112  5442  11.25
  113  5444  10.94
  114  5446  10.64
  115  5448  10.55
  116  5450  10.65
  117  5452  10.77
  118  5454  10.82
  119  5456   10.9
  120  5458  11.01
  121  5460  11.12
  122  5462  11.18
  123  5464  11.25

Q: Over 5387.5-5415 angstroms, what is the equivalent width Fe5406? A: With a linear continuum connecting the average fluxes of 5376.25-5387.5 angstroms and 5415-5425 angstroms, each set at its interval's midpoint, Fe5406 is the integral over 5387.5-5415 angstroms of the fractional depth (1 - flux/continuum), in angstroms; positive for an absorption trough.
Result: 2.9 angstroms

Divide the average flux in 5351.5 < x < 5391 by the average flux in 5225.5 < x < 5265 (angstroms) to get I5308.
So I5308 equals 1.15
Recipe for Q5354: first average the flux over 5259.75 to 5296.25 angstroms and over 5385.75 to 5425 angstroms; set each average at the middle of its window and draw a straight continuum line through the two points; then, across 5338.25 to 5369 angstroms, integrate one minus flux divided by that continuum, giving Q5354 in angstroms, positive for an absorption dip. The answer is -3.1 angstroms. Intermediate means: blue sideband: 9.33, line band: 10.9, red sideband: 10.3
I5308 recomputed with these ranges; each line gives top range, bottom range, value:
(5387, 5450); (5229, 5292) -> 1.08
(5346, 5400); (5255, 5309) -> 1.14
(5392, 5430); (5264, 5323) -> 1.02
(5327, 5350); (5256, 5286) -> 1.13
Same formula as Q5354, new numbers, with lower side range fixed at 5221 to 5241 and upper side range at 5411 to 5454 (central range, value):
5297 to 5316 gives -1.5 angstroms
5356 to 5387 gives -2.4 angstroms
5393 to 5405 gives 0.8 angstroms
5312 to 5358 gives -2.0 angstroms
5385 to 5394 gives -0.5 angstroms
